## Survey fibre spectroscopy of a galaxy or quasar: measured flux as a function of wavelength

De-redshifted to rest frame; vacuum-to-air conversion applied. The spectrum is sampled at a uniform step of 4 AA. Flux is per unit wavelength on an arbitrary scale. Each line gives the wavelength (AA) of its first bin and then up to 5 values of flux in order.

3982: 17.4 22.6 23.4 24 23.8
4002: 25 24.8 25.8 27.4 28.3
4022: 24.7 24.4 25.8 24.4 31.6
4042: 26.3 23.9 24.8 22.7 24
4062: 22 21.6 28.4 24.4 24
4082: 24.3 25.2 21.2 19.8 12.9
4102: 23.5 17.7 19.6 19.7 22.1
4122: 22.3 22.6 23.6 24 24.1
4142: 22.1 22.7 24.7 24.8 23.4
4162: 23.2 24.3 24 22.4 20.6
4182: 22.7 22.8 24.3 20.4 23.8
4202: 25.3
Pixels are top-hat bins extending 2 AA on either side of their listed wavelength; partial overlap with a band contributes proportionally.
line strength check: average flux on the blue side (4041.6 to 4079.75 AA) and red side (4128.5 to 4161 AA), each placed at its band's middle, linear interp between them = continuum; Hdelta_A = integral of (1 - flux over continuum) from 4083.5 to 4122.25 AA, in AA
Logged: 5.7 AA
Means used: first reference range 24.1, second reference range 23.7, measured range 20.4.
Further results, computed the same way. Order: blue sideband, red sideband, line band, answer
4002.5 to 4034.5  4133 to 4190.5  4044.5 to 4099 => 4.10 AA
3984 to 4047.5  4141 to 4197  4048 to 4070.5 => 1.01 AA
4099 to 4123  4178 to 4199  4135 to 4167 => -3.18 AA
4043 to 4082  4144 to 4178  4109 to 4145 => 2.09 AA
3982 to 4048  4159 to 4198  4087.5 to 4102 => 3.04 AA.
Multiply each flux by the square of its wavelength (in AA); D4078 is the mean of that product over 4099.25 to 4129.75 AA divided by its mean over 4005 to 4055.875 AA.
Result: 0.8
